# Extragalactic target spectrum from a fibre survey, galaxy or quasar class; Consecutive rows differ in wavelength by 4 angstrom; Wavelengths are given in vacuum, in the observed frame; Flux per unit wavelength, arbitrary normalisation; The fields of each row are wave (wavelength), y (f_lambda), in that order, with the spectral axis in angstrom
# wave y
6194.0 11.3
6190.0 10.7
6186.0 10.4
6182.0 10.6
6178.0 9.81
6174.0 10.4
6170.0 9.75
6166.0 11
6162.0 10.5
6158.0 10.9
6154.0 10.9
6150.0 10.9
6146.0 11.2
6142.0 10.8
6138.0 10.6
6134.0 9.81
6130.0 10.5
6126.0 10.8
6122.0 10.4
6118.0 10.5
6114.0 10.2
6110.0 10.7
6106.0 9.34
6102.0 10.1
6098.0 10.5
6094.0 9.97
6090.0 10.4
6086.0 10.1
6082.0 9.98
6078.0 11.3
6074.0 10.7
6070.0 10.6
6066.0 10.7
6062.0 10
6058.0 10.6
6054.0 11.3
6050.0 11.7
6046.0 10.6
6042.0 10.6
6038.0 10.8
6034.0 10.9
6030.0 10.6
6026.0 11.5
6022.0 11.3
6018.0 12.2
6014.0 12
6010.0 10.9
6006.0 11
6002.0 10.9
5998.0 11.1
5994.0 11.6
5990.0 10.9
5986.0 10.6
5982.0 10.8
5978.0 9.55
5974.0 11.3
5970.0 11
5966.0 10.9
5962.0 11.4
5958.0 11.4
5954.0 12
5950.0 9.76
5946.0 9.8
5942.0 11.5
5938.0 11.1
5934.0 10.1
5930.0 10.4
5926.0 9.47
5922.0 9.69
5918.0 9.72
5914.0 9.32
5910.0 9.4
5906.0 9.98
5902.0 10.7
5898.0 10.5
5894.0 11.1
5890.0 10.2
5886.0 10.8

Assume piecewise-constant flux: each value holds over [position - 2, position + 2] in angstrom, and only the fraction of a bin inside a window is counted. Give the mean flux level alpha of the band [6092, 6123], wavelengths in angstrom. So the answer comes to 10.2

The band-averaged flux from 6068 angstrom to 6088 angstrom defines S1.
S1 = 10.5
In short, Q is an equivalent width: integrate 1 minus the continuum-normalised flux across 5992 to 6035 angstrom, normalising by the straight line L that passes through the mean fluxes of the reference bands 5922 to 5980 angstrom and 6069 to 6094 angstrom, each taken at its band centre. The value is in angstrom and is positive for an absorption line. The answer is -2.9 angstrom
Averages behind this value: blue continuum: 10.7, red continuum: 10.5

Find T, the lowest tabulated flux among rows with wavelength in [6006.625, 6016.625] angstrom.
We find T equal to 10.9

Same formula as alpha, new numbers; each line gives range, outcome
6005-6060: 11.1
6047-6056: 11.4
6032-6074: 10.8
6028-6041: 10.8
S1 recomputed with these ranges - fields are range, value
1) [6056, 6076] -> 10.5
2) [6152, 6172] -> 10.6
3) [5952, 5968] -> 11.4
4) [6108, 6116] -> 10.4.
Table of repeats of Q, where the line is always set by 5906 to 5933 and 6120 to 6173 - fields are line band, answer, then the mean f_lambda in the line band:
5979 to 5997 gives -1.66 angstrom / 10.9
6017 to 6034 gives -1.95 angstrom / 11.3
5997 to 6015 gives -1.94 angstrom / 11.1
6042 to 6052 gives -0.81 angstrom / 11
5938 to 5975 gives -4.31 angstrom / 11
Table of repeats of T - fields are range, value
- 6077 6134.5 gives 9.34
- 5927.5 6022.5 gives 9.55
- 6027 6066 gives 10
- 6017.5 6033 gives 10.6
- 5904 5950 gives 9.32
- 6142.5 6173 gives 9.75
